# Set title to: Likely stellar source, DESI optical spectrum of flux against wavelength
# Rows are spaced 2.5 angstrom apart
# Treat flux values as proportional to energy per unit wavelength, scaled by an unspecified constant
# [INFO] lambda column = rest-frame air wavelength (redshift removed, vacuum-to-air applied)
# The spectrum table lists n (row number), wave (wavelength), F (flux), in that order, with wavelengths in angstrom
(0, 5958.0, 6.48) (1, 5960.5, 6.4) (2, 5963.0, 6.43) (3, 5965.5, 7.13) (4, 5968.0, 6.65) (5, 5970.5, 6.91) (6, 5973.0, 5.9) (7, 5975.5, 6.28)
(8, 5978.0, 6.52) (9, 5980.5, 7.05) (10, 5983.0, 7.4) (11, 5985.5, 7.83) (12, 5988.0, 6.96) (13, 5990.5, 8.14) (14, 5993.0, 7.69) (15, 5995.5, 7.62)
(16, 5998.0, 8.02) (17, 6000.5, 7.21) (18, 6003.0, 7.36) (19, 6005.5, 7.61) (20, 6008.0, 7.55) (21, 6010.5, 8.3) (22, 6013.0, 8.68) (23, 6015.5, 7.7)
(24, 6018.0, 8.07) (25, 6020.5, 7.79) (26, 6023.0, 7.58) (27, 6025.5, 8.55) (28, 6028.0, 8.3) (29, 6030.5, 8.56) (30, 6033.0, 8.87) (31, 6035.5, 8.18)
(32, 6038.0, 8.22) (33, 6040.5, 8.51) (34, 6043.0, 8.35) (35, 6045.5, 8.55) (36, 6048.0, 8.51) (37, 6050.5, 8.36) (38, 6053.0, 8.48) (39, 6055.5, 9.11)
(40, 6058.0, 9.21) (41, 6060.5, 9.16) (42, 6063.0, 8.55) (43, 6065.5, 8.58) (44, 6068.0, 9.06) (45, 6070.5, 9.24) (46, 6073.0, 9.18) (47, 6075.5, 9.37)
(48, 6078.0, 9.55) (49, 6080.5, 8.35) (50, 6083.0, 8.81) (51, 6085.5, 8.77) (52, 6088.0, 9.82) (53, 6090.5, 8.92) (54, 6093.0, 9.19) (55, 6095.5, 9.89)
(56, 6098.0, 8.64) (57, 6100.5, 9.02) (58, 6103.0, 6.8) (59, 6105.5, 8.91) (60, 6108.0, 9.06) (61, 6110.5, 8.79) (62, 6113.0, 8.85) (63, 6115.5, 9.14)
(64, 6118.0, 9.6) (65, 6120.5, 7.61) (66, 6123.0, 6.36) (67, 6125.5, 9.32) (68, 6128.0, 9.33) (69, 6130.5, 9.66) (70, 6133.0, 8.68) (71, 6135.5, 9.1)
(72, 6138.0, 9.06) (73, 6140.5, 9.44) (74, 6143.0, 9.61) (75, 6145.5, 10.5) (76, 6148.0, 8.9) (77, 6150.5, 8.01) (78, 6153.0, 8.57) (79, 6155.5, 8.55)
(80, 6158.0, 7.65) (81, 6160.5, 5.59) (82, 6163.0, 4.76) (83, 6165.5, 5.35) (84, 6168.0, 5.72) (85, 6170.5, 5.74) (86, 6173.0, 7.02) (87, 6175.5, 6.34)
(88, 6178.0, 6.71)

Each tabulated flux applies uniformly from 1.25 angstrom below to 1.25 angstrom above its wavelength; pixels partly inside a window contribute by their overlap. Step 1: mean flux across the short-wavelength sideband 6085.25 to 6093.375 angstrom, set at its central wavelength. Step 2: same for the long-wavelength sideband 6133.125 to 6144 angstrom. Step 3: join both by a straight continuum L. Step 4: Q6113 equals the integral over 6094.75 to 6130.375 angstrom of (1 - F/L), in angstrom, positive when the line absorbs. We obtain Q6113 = 2.1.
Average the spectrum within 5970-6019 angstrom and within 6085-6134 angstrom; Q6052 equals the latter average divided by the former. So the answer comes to 1.18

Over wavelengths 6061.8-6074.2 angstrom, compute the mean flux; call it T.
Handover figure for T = 8.92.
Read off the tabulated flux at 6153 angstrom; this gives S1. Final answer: 8.57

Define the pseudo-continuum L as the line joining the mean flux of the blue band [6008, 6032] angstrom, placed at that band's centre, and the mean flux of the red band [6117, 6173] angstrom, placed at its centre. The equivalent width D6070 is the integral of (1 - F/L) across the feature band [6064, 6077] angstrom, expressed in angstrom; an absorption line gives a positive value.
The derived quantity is -1.6 angstrom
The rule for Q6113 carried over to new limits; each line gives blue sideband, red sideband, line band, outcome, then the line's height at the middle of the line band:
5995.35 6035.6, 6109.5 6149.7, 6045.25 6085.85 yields -2.2 angstrom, 8.43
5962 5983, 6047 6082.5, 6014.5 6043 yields -0.7 angstrom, 8.03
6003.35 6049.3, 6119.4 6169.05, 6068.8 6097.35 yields -3.6 angstrom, 8.15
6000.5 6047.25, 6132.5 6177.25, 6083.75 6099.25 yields -2.5 angstrom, 7.89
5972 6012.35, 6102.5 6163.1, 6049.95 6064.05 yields -1.6 angstrom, 7.92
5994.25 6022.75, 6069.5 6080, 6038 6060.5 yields 0.2 angstrom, 8.7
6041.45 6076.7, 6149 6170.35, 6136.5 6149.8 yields -4.4 angstrom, 7.09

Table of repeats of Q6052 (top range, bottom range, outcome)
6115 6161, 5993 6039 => 1.09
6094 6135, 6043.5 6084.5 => 0.99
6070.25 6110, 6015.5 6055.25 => 1.08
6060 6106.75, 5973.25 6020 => 1.19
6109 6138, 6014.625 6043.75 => 1.07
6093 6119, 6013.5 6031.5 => 1.10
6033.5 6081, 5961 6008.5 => 1.23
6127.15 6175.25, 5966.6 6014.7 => 1.08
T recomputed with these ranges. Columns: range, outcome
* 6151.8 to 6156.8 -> 8.55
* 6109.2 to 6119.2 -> 9.09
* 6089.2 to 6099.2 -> 9.17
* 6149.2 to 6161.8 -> 7.67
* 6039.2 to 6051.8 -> 8.46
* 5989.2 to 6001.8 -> 7.73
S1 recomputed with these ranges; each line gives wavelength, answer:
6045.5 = 8.55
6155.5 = 8.55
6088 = 9.82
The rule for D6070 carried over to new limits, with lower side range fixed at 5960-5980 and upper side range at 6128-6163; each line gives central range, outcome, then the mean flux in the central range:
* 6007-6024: -2.1 angstrom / 7.96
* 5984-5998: -1.8 angstrom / 7.68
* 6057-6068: -1.8 angstrom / 8.89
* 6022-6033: -1.7 angstrom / 8.33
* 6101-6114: -0.6 angstrom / 8.51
